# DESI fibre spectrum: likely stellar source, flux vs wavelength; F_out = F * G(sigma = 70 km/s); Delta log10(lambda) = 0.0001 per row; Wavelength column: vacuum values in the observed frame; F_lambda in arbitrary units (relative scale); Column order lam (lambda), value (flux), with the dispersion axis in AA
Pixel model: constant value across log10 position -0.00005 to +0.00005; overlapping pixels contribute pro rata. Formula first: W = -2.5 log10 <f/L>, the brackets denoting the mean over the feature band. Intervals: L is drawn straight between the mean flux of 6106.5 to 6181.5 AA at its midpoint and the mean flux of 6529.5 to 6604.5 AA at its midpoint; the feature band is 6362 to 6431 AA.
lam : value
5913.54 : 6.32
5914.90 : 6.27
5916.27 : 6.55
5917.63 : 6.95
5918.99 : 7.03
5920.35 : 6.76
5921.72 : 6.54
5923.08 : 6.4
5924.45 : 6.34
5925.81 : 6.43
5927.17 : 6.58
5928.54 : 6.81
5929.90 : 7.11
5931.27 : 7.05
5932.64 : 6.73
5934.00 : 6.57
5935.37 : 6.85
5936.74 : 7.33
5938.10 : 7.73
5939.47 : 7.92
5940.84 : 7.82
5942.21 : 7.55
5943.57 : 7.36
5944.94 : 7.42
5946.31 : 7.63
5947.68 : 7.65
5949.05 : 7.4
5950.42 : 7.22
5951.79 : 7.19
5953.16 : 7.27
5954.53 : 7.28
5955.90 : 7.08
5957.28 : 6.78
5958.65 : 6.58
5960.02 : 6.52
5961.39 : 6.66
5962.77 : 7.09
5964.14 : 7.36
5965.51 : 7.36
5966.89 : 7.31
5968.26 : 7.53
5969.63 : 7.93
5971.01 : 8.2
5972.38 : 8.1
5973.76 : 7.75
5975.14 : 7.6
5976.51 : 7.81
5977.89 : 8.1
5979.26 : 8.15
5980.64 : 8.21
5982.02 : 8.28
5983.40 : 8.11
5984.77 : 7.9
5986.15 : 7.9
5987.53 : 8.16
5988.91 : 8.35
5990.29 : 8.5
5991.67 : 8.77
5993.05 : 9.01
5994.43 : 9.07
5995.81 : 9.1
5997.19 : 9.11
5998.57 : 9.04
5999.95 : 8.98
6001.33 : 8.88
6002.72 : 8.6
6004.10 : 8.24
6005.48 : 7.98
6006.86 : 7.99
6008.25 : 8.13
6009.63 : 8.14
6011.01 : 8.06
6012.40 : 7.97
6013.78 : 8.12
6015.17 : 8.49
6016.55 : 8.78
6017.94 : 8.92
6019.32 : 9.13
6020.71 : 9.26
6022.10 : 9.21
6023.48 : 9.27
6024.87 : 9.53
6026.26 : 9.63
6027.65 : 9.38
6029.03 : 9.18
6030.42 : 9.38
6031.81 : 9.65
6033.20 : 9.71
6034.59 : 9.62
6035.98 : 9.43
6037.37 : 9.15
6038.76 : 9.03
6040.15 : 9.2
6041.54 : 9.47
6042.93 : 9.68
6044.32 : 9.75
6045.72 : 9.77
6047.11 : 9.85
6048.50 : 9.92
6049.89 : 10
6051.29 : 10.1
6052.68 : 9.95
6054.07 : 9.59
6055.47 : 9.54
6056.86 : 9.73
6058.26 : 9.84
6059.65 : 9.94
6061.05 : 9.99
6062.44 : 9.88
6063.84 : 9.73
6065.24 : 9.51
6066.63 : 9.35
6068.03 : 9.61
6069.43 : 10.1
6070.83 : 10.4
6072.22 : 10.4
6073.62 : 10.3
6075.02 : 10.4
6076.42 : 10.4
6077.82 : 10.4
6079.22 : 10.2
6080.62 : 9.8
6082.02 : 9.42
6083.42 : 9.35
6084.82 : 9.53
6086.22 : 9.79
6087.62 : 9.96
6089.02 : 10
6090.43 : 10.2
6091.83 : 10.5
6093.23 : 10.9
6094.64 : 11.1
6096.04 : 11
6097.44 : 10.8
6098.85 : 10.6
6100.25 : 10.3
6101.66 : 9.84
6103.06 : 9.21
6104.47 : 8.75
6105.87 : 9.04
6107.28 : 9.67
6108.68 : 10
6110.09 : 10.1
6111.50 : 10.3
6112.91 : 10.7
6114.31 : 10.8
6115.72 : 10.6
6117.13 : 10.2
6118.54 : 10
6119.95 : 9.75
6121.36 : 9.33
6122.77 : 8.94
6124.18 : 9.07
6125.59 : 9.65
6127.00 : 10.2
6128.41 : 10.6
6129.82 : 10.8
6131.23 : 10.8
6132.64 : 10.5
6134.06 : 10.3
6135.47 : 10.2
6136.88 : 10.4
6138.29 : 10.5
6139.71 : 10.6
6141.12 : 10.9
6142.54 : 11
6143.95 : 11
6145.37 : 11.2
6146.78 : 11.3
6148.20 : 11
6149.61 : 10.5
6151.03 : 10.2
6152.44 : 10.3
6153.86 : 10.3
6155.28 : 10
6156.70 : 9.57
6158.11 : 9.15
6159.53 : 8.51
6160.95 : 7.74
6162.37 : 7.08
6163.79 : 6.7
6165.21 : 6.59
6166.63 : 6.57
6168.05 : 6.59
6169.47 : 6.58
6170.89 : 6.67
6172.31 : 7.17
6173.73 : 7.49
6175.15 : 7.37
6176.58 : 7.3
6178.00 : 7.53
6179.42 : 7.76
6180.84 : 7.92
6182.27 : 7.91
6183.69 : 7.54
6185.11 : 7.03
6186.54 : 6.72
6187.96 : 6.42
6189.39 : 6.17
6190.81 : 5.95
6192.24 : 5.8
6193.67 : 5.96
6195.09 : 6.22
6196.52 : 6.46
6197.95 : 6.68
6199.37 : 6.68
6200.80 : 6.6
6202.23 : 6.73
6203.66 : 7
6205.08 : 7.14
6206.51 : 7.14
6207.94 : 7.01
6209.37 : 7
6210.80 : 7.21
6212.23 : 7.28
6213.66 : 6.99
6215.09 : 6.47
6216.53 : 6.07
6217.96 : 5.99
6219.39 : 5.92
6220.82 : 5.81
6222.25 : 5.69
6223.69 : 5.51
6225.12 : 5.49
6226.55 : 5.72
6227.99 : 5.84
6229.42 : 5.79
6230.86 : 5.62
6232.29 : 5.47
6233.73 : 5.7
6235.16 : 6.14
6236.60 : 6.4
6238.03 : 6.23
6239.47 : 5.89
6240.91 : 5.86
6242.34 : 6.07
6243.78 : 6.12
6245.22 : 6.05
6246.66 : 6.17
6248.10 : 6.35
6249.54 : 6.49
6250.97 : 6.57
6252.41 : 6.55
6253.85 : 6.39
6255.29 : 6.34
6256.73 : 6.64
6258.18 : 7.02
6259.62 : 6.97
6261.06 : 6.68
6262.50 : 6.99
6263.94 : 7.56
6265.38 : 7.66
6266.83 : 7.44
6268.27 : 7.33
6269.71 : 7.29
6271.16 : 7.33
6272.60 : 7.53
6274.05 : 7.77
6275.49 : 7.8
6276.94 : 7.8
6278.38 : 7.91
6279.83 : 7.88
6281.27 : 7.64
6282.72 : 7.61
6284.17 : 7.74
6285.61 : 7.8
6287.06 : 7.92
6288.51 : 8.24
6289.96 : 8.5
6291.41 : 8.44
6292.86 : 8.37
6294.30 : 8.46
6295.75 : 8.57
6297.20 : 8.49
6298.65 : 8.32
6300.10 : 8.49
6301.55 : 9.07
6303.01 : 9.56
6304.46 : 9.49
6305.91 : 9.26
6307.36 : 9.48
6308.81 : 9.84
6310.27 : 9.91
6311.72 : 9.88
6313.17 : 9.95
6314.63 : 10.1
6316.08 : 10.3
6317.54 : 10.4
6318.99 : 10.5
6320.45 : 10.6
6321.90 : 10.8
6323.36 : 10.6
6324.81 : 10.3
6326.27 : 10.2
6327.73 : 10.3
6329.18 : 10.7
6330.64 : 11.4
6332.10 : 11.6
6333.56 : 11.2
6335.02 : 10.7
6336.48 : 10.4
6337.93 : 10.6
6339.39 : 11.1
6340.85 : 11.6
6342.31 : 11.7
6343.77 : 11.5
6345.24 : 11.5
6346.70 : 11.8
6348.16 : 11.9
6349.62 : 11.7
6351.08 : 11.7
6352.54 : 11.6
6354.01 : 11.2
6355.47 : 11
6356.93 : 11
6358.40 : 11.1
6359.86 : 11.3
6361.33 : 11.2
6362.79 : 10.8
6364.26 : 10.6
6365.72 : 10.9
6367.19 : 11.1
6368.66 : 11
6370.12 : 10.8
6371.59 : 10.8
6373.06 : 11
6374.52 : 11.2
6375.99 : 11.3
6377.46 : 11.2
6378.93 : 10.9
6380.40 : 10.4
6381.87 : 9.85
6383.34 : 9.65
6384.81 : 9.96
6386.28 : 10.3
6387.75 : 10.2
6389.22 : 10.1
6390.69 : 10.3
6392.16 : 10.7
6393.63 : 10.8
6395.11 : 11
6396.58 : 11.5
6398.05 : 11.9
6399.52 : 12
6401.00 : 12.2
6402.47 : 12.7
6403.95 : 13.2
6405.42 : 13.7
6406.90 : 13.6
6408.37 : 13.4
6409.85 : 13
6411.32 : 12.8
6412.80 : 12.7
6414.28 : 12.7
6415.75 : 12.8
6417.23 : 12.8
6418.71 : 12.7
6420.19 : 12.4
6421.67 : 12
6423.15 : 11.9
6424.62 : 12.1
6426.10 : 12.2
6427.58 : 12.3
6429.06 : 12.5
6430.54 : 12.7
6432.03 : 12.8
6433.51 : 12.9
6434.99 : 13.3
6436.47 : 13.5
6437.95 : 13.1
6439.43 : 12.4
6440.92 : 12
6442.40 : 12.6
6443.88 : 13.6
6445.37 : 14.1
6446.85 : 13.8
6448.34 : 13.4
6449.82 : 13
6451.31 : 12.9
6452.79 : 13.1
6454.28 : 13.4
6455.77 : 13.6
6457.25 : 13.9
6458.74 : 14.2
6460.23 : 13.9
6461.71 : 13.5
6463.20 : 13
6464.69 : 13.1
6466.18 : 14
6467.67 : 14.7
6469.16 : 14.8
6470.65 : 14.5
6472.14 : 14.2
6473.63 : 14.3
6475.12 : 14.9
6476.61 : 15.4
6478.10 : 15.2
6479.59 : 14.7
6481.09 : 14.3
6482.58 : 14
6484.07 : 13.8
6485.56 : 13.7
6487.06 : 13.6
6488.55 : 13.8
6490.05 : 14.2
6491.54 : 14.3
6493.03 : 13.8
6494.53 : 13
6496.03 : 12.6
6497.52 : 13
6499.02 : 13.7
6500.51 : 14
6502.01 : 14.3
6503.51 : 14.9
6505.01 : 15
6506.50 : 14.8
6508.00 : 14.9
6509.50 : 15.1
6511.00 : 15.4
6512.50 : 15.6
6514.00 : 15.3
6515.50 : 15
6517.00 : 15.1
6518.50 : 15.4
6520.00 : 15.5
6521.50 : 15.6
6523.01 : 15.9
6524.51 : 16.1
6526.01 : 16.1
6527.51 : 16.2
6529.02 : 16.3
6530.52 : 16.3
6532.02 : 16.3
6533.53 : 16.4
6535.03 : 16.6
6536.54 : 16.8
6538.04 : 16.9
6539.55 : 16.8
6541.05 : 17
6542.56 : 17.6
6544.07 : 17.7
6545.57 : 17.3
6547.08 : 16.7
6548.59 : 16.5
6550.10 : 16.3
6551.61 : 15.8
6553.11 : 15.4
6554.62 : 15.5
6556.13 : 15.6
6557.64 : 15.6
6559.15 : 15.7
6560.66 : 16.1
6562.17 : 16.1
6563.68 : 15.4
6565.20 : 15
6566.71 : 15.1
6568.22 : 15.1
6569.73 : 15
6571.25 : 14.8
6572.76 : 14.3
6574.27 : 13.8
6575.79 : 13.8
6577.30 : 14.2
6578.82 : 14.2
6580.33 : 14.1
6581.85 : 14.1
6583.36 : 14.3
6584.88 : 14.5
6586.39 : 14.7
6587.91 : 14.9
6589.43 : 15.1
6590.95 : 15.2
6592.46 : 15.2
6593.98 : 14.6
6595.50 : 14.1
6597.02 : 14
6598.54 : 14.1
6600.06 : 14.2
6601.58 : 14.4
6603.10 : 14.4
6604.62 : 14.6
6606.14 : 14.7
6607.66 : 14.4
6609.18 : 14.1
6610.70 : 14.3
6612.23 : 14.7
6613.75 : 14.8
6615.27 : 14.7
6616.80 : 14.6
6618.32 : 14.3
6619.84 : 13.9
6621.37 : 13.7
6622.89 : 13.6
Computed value 0.12 mag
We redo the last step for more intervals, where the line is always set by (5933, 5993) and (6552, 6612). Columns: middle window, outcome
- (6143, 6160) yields -0.06 mag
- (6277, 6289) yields 0.40 mag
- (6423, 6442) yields 0.03 mag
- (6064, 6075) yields -0.13 mag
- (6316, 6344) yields 0.10 mag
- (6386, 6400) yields 0.16 mag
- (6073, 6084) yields -0.13 mag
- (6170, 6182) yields 0.33 mag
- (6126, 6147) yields -0.11 mag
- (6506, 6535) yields -0.12 mag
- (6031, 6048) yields -0.13 mag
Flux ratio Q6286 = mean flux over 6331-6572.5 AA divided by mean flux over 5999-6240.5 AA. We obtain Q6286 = 1.54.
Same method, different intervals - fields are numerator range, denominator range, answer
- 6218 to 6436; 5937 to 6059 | 1.14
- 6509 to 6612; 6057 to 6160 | 1.52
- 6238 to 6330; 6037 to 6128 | 0.83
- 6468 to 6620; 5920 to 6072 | 1.79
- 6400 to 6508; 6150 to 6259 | 1.97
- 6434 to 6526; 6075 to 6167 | 1.42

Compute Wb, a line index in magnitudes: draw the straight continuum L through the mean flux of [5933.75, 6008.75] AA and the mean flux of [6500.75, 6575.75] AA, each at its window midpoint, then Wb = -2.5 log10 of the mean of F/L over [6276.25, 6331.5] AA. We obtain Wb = 0.33 mag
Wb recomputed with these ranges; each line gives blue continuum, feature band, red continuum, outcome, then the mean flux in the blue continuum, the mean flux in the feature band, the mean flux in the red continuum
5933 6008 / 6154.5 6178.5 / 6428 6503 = 0.32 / 7.82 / 7.57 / 13.7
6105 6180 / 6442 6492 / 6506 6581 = 0.04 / 9.38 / 13.9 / 15.7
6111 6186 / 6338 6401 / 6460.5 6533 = 0.15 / 9.21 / 11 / 14.7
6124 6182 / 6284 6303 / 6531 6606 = 0.32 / 9.15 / 8.4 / 15.3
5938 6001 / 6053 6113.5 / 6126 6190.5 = -0.18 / 7.83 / 10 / 8.84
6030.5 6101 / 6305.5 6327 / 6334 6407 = 0.08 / 9.93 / 10.2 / 11.2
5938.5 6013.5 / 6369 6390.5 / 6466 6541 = 0.25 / 7.89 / 10.6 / 15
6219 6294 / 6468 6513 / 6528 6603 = -0.08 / 6.83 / 14.3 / 15.4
